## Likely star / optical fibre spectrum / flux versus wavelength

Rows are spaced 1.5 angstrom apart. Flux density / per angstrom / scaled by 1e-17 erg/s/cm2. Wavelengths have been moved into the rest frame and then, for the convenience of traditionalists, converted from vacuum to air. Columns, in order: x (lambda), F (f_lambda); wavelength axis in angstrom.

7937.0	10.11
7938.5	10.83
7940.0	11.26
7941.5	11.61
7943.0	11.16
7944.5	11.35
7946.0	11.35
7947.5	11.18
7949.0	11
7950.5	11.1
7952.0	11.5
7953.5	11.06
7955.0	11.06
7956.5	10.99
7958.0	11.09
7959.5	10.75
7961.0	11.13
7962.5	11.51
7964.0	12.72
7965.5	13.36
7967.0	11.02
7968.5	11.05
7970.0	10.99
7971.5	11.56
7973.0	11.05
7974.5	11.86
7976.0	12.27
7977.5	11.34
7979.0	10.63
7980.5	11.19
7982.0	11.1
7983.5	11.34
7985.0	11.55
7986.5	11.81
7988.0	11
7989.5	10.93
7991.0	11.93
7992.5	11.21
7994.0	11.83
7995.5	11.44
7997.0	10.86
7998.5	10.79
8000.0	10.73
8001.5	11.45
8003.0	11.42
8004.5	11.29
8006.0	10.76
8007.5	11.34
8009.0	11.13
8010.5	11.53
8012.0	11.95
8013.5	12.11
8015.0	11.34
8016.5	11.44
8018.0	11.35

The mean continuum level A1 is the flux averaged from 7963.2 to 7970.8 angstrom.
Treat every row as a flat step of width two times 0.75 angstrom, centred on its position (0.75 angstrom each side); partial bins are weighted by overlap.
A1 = 11.8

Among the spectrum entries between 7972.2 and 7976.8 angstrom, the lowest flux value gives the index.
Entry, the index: 11.05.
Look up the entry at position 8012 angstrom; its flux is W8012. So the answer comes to 11.95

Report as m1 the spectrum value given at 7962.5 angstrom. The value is 11.51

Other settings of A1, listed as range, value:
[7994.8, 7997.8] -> 11.1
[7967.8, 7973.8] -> 11.2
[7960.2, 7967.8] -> 11.9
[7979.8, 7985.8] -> 11.3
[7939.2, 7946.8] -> 11.3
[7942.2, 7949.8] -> 11.2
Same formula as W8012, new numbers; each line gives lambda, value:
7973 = 11.05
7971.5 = 11.56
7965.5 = 13.36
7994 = 11.83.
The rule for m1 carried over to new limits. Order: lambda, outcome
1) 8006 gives 10.76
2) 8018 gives 11.35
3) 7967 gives 11.02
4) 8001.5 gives 11.45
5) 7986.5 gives 11.81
